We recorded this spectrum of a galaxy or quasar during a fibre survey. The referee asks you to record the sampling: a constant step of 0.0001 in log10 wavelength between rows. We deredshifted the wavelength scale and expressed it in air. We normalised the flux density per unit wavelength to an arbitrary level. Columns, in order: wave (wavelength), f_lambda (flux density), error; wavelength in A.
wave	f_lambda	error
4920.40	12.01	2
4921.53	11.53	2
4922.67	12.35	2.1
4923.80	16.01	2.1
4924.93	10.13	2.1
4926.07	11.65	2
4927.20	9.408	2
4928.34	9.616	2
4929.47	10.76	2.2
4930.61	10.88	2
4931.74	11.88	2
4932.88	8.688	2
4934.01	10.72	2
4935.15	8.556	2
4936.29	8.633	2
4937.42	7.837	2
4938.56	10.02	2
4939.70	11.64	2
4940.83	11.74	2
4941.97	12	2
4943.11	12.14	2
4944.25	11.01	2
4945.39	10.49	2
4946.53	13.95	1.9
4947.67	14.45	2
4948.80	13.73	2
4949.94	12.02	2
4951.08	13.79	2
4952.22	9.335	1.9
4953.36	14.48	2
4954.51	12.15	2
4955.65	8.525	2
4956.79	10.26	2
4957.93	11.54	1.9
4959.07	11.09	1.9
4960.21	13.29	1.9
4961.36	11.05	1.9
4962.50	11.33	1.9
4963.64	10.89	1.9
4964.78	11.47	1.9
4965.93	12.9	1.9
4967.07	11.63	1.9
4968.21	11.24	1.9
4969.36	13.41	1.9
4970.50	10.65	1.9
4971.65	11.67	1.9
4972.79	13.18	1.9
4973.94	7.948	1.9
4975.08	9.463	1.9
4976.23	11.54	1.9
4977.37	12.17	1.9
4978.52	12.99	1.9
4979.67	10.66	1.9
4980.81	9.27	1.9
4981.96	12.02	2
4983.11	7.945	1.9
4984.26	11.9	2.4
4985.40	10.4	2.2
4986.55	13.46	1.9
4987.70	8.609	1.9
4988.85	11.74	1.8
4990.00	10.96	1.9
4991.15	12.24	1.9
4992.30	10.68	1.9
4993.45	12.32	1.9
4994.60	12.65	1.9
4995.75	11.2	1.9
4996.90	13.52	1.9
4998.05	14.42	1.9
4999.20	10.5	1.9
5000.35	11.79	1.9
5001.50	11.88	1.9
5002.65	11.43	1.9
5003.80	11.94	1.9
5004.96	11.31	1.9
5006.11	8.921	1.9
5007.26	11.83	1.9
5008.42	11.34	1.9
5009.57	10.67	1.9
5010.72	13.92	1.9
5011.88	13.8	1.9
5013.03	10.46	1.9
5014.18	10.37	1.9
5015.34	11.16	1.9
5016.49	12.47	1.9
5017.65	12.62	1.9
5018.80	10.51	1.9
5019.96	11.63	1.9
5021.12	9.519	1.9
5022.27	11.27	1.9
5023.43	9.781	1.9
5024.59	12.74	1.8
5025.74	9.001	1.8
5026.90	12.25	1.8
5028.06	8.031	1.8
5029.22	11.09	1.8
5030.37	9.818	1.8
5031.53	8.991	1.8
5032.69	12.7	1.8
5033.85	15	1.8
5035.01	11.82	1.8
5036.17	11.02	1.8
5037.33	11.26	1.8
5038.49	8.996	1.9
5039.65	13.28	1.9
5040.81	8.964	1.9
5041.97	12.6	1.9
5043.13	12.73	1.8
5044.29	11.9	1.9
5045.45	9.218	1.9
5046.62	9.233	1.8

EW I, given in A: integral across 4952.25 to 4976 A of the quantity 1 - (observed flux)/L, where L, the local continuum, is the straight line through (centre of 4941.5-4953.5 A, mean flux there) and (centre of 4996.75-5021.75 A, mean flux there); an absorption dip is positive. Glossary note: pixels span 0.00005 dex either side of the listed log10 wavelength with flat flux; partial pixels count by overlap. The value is 1.6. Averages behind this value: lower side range 12.4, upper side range 11.6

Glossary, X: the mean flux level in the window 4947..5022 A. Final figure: 11.5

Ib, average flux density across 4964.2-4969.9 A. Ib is 12.1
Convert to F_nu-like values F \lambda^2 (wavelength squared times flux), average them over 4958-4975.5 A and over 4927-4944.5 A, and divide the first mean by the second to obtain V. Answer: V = 1.1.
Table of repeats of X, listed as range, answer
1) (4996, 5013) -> 11.9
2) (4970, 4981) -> 11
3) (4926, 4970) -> 11.3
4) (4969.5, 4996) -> 11.2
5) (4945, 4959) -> 12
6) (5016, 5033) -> 10.8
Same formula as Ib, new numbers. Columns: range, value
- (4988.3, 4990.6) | 11.3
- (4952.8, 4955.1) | 13.2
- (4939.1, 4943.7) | 11.9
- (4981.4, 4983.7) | 9.96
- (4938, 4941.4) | 11.1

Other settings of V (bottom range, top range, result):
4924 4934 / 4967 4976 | 1.07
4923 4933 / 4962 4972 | 1.07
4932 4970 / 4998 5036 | 1.02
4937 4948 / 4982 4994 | 0.98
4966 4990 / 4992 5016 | 1.07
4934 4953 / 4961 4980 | 1.02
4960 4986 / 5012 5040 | 1.01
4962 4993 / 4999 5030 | 1.01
